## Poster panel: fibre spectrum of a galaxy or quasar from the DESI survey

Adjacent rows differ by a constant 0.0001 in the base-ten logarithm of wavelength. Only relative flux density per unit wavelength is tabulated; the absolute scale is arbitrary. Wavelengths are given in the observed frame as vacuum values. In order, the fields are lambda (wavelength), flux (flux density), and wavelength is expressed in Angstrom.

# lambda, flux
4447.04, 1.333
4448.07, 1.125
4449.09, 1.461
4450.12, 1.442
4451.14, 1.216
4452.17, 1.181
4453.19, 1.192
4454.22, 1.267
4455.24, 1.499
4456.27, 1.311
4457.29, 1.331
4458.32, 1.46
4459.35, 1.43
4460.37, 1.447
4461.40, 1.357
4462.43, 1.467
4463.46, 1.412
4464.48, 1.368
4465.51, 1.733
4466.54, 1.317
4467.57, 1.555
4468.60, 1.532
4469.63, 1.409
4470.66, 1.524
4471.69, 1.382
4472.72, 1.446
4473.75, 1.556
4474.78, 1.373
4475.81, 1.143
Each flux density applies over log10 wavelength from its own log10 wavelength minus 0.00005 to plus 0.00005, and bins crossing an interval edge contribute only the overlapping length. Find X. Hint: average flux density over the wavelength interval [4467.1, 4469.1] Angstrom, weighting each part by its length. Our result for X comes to 1.54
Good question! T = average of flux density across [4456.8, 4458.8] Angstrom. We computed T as 1.39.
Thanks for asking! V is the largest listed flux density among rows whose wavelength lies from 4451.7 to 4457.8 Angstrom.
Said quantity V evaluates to 1.499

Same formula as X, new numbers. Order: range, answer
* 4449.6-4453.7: 1.26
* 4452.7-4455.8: 1.32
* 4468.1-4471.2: 1.49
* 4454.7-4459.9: 1.41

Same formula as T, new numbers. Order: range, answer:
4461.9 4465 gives 1.42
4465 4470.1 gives 1.51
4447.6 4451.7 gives 1.31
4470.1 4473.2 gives 1.45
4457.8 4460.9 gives 1.44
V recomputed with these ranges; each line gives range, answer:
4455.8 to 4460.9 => 1.46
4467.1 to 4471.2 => 1.555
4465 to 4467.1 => 1.733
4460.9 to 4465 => 1.467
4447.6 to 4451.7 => 1.461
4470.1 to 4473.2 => 1.524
